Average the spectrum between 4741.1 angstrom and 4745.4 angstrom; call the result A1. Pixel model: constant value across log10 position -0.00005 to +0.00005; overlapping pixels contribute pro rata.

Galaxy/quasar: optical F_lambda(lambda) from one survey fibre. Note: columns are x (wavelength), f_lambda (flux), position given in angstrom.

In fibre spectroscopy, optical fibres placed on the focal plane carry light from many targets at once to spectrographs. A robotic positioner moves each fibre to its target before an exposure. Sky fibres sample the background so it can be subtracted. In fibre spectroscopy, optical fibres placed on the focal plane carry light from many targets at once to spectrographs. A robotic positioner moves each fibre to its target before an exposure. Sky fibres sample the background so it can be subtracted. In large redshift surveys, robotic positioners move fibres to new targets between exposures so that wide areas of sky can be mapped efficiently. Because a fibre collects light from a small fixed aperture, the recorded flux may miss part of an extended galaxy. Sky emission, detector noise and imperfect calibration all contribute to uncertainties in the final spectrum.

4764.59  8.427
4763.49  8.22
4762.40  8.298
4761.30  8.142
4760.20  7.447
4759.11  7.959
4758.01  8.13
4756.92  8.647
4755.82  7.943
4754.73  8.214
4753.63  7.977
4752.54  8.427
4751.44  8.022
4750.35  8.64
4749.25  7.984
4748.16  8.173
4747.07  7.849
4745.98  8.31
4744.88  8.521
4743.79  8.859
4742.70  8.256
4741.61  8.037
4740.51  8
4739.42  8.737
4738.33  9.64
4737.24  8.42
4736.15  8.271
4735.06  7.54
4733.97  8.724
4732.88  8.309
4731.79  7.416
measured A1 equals 8.43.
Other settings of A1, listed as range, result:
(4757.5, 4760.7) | 7.85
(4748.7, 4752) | 8.2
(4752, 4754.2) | 8.2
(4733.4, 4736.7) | 8.18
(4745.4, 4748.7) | 8.11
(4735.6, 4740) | 8.77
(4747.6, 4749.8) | 8.09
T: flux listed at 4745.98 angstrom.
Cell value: 8.31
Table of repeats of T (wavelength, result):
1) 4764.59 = 8.427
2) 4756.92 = 8.647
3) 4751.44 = 8.022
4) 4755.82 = 7.943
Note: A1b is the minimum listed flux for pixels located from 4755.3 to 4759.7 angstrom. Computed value 7.943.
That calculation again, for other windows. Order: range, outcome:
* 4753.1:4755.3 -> 7.977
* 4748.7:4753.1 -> 7.984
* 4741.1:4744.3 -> 8.037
